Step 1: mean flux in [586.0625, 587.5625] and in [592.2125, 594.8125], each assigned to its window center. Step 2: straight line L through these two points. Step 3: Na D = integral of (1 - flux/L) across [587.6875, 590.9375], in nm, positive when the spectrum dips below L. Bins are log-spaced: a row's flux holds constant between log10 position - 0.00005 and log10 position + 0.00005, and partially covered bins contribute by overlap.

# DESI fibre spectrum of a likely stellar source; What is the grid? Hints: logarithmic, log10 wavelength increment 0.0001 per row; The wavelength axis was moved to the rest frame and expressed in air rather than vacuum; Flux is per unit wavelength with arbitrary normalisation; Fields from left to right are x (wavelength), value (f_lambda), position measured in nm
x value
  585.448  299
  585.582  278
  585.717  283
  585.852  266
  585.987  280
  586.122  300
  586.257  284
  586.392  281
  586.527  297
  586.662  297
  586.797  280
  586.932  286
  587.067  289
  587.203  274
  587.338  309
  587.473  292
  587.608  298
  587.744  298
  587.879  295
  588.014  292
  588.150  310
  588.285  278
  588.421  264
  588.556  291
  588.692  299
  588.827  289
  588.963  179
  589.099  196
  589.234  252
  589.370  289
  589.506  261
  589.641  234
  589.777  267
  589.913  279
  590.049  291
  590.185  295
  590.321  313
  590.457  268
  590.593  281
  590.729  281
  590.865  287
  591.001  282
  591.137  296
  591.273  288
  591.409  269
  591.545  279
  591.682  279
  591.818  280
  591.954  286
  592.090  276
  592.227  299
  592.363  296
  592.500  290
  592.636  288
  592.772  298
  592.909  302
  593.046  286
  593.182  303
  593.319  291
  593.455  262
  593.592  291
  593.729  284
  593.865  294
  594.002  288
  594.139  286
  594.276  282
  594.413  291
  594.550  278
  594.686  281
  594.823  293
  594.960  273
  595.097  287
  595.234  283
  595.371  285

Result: 0.17 nm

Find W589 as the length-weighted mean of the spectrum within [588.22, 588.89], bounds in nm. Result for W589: 284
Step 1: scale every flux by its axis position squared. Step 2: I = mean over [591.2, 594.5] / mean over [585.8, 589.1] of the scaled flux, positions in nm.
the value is 1.03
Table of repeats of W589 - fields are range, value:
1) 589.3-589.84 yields 263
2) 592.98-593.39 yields 294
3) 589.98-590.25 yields 293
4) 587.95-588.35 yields 293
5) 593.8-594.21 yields 289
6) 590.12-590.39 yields 304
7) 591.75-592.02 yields 283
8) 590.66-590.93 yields 284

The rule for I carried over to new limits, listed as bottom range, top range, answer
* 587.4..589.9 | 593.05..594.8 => 1.07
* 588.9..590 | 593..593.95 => 1.19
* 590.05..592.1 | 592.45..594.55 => 1.02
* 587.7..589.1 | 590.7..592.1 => 1.04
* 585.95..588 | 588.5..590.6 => 0.93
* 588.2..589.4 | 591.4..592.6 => 1.11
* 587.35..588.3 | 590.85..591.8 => 0.96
